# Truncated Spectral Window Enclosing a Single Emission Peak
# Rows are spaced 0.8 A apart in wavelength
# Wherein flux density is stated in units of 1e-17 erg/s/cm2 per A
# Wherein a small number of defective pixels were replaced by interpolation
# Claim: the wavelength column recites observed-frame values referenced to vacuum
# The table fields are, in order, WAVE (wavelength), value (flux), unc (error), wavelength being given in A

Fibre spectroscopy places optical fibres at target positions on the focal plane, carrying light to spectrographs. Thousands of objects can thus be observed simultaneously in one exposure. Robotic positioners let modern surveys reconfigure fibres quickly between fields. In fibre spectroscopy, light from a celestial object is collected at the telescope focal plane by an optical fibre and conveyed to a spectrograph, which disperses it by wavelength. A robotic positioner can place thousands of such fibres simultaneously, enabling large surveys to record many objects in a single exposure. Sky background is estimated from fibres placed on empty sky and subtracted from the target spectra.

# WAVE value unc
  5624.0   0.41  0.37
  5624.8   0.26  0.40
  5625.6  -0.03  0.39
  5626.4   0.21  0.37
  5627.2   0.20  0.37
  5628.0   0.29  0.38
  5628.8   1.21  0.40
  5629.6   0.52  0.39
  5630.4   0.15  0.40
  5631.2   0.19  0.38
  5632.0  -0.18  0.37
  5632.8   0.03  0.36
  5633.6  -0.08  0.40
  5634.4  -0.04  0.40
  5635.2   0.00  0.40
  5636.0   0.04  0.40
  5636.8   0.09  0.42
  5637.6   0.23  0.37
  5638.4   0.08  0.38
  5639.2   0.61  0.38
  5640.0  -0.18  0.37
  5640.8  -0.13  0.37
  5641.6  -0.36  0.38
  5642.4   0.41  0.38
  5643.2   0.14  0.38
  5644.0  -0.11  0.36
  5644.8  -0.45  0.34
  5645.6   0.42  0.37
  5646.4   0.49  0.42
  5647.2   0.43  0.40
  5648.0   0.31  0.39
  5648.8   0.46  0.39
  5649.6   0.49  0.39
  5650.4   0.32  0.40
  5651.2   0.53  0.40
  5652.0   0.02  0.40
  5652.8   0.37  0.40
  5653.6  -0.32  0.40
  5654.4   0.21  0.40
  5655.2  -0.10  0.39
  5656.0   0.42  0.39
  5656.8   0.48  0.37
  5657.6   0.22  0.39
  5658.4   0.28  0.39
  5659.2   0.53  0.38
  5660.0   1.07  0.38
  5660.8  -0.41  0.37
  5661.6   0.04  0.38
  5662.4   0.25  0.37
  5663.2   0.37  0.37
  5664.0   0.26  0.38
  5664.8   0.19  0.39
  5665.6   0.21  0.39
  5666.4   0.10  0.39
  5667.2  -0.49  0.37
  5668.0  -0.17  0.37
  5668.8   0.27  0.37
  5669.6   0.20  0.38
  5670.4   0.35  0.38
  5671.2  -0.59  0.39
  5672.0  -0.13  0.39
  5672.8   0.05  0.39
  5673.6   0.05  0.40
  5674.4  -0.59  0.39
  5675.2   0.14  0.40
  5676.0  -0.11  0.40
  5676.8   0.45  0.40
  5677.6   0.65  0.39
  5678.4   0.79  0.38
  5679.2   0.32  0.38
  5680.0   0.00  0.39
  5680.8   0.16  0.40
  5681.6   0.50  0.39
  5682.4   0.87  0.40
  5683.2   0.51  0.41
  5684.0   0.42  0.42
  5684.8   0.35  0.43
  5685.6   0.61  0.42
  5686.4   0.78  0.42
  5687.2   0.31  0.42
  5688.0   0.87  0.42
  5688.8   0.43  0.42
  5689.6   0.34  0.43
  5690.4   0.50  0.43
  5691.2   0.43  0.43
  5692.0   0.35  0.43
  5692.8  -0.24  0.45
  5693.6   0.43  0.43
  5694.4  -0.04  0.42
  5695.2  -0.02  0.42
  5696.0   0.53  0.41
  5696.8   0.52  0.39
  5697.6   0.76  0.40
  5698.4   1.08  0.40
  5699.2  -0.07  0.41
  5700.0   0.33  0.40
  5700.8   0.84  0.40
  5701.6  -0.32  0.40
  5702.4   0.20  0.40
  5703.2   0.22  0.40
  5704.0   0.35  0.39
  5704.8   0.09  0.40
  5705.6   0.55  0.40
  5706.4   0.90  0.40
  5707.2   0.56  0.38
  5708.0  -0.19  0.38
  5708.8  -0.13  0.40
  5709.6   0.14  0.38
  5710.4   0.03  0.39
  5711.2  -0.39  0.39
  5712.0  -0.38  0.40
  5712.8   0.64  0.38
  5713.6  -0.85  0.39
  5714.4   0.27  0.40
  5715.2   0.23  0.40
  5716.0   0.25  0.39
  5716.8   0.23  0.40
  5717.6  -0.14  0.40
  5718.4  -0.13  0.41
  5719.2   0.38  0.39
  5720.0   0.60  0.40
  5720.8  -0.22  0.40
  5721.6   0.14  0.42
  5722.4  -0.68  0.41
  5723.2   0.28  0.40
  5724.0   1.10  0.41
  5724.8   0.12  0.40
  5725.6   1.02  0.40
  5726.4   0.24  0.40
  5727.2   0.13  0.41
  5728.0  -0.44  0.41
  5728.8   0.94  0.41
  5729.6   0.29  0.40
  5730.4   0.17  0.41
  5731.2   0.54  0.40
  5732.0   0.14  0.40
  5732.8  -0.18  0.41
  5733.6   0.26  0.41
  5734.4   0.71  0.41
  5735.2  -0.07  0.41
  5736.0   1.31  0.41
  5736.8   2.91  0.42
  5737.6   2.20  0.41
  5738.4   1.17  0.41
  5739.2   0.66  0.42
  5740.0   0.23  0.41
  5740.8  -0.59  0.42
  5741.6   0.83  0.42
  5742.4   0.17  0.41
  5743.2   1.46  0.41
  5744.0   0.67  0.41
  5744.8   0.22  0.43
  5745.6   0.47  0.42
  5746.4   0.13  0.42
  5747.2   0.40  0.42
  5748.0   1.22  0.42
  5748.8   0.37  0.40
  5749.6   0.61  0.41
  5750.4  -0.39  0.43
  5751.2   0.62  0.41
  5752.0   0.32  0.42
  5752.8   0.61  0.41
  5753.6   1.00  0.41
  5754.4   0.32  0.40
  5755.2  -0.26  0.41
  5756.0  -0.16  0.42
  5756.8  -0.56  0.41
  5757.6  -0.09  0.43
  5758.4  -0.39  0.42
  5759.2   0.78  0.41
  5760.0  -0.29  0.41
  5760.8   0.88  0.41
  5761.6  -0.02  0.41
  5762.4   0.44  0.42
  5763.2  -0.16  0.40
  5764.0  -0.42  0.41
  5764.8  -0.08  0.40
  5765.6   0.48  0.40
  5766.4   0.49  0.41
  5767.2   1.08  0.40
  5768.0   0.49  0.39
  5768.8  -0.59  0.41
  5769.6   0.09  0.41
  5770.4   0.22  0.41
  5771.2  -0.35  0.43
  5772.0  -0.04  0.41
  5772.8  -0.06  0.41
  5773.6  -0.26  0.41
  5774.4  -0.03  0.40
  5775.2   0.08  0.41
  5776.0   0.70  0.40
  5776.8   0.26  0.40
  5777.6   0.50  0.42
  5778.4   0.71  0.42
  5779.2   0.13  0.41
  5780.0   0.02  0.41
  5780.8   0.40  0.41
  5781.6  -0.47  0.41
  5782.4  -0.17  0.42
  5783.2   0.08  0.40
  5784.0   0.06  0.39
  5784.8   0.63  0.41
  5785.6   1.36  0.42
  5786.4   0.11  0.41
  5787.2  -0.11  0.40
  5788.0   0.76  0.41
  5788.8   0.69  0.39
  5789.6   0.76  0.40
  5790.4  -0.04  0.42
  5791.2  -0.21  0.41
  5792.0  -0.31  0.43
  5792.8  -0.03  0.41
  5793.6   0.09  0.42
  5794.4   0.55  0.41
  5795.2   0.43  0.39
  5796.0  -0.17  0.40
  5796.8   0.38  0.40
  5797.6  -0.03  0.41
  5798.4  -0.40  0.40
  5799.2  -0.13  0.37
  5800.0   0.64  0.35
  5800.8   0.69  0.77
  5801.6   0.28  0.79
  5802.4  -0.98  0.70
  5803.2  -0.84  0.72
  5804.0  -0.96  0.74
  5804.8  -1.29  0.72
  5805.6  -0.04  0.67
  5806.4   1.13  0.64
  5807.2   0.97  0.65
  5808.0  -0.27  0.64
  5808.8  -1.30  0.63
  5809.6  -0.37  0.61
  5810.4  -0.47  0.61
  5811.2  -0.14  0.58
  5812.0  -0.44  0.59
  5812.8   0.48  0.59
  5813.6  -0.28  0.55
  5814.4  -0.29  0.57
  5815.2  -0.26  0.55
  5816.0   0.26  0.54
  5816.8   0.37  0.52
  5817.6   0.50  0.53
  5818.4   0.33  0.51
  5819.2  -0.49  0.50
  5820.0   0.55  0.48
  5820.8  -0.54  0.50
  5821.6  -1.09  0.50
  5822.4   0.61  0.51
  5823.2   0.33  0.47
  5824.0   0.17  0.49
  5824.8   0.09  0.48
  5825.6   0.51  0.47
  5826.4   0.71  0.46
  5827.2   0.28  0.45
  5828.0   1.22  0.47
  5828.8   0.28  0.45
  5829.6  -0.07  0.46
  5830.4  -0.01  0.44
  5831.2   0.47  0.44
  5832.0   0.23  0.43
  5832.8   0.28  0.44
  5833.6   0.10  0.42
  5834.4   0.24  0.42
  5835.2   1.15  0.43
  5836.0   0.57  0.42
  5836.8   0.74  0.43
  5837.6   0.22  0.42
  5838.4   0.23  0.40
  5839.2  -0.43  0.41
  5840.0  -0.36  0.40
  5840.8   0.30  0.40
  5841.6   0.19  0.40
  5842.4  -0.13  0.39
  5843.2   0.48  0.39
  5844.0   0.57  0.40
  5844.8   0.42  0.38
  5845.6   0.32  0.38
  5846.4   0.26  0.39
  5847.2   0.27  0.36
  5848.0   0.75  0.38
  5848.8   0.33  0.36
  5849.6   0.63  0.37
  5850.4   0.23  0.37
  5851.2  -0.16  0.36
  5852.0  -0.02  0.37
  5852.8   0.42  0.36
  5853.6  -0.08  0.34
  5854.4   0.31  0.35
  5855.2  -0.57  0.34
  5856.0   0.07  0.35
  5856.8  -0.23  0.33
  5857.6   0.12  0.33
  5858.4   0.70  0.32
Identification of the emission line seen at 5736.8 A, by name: [O III] 5007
